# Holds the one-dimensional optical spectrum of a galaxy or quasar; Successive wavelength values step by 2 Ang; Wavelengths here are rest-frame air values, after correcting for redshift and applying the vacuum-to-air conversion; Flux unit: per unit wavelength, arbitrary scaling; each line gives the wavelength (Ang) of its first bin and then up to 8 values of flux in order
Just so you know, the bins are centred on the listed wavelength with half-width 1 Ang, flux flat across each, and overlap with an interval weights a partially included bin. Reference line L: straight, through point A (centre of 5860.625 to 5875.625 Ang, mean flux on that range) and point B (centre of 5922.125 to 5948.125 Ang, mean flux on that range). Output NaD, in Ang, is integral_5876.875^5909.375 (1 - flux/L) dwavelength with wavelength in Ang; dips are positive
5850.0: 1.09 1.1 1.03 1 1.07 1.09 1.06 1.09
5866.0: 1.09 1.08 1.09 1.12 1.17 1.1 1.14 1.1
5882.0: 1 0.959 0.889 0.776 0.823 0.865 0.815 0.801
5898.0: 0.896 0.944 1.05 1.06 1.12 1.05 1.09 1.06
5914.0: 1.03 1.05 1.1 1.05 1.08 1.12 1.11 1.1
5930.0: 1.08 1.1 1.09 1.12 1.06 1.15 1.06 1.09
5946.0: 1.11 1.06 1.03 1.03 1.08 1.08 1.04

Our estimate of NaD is 4.2 Ang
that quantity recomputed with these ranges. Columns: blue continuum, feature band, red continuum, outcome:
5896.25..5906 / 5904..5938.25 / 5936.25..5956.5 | -1.9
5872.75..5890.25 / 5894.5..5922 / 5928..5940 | 0.8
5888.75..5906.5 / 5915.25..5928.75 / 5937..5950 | -1.1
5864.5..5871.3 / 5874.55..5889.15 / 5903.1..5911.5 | 1.2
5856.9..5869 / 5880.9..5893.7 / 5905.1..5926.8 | 2.3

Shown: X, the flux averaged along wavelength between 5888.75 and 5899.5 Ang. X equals 0.843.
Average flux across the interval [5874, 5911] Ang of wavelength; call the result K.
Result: 0.976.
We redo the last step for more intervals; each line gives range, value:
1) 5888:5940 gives 1.02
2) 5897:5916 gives 1.03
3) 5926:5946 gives 1.1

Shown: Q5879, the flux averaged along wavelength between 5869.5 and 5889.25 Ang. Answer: 1.03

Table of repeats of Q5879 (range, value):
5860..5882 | 1.1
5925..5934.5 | 1.1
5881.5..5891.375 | 0.883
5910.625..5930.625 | 1.08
